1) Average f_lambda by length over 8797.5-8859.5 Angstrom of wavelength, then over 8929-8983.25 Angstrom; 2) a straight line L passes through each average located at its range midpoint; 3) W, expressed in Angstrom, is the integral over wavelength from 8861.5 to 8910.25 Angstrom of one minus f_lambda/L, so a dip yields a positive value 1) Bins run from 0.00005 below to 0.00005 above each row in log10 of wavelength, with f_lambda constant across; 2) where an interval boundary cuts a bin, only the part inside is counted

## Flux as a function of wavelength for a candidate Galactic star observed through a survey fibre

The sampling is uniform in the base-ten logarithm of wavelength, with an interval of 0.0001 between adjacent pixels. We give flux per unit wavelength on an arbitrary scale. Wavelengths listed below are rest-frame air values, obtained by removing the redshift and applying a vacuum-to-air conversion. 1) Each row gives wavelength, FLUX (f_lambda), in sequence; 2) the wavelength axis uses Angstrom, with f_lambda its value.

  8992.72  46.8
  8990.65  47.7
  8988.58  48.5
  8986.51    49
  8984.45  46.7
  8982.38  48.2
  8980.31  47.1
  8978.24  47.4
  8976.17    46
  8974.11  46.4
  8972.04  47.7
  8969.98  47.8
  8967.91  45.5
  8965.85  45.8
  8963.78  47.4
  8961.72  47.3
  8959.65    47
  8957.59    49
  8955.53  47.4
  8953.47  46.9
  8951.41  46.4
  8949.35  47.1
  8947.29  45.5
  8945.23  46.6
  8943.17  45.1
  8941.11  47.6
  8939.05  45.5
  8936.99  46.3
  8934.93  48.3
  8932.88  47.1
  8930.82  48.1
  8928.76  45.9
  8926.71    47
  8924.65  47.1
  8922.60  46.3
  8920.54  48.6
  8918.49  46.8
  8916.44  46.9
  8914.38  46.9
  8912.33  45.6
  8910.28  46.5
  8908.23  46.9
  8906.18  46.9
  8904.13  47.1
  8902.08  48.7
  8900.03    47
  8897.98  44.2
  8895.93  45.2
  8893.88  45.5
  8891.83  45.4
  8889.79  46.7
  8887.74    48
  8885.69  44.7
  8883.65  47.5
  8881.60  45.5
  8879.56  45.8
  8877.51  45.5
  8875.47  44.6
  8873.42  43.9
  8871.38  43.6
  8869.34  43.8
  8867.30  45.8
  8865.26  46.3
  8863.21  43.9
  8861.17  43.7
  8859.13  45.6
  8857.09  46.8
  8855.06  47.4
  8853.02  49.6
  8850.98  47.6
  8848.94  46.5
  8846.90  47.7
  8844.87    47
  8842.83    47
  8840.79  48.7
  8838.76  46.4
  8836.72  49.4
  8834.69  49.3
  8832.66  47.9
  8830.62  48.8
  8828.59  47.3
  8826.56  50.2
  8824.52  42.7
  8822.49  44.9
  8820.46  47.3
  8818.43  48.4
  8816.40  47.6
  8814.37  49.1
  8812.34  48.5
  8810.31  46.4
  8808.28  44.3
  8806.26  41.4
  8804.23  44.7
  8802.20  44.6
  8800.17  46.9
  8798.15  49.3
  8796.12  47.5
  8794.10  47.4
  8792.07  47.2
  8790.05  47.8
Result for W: 1.3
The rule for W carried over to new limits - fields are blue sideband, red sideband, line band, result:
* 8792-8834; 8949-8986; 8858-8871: 0.58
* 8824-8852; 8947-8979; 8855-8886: 1.48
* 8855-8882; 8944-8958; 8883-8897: -0.17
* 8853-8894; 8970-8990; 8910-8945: -0.18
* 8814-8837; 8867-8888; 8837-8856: -0.38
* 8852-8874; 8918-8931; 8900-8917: -0.10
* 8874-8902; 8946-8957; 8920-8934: -0.21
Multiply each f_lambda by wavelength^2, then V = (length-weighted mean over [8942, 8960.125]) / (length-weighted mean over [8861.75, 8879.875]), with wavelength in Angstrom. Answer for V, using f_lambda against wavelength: 1.07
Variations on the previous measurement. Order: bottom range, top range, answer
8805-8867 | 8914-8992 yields 1.03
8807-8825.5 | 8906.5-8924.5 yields 1.03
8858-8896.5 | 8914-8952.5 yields 1.05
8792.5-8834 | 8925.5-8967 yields 1.03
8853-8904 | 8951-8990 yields 1.05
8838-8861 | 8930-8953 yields 1.01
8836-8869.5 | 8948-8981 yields 1.03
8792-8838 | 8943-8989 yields 1.04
